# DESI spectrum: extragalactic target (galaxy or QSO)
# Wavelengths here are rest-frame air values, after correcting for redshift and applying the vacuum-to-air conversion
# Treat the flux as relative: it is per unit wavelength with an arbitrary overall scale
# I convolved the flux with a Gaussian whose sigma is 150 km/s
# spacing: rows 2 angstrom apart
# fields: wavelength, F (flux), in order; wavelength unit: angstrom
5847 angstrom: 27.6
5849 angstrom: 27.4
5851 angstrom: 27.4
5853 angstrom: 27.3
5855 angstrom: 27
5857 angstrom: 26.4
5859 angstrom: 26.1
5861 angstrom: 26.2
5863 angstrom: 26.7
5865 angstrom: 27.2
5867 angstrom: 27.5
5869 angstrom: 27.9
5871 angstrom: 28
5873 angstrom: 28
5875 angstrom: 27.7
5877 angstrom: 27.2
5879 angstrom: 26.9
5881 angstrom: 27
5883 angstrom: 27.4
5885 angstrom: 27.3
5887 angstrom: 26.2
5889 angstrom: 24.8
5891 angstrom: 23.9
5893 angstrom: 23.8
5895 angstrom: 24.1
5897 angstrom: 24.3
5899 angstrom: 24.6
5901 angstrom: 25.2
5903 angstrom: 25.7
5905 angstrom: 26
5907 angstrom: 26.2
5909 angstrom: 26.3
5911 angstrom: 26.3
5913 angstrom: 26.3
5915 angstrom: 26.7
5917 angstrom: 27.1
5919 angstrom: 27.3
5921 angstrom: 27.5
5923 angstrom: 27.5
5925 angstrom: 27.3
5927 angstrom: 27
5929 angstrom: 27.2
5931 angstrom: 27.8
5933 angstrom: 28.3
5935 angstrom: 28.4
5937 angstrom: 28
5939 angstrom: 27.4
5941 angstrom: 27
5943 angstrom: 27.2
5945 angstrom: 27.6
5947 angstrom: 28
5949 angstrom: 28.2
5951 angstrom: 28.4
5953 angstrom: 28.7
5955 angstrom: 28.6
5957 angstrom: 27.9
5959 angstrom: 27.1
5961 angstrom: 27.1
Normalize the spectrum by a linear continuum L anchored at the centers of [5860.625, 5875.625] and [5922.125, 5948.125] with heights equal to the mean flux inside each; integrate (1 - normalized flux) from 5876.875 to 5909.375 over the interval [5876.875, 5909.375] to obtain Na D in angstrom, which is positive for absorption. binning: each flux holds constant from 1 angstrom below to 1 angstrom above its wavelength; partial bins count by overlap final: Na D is 2.2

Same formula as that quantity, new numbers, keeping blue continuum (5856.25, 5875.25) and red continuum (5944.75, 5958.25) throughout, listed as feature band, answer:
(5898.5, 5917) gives 1.1 angstrom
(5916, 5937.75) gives 0.3 angstrom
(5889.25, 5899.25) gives 1.2 angstrom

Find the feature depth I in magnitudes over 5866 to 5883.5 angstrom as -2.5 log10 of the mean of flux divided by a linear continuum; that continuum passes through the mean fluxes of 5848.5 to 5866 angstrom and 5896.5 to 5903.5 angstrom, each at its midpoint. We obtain -0.06 mag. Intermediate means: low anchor 26.8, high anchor 24.9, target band 27.5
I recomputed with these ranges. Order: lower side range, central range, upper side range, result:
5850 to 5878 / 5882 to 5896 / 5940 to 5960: 0.083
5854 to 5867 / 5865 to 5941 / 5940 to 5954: 0.024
